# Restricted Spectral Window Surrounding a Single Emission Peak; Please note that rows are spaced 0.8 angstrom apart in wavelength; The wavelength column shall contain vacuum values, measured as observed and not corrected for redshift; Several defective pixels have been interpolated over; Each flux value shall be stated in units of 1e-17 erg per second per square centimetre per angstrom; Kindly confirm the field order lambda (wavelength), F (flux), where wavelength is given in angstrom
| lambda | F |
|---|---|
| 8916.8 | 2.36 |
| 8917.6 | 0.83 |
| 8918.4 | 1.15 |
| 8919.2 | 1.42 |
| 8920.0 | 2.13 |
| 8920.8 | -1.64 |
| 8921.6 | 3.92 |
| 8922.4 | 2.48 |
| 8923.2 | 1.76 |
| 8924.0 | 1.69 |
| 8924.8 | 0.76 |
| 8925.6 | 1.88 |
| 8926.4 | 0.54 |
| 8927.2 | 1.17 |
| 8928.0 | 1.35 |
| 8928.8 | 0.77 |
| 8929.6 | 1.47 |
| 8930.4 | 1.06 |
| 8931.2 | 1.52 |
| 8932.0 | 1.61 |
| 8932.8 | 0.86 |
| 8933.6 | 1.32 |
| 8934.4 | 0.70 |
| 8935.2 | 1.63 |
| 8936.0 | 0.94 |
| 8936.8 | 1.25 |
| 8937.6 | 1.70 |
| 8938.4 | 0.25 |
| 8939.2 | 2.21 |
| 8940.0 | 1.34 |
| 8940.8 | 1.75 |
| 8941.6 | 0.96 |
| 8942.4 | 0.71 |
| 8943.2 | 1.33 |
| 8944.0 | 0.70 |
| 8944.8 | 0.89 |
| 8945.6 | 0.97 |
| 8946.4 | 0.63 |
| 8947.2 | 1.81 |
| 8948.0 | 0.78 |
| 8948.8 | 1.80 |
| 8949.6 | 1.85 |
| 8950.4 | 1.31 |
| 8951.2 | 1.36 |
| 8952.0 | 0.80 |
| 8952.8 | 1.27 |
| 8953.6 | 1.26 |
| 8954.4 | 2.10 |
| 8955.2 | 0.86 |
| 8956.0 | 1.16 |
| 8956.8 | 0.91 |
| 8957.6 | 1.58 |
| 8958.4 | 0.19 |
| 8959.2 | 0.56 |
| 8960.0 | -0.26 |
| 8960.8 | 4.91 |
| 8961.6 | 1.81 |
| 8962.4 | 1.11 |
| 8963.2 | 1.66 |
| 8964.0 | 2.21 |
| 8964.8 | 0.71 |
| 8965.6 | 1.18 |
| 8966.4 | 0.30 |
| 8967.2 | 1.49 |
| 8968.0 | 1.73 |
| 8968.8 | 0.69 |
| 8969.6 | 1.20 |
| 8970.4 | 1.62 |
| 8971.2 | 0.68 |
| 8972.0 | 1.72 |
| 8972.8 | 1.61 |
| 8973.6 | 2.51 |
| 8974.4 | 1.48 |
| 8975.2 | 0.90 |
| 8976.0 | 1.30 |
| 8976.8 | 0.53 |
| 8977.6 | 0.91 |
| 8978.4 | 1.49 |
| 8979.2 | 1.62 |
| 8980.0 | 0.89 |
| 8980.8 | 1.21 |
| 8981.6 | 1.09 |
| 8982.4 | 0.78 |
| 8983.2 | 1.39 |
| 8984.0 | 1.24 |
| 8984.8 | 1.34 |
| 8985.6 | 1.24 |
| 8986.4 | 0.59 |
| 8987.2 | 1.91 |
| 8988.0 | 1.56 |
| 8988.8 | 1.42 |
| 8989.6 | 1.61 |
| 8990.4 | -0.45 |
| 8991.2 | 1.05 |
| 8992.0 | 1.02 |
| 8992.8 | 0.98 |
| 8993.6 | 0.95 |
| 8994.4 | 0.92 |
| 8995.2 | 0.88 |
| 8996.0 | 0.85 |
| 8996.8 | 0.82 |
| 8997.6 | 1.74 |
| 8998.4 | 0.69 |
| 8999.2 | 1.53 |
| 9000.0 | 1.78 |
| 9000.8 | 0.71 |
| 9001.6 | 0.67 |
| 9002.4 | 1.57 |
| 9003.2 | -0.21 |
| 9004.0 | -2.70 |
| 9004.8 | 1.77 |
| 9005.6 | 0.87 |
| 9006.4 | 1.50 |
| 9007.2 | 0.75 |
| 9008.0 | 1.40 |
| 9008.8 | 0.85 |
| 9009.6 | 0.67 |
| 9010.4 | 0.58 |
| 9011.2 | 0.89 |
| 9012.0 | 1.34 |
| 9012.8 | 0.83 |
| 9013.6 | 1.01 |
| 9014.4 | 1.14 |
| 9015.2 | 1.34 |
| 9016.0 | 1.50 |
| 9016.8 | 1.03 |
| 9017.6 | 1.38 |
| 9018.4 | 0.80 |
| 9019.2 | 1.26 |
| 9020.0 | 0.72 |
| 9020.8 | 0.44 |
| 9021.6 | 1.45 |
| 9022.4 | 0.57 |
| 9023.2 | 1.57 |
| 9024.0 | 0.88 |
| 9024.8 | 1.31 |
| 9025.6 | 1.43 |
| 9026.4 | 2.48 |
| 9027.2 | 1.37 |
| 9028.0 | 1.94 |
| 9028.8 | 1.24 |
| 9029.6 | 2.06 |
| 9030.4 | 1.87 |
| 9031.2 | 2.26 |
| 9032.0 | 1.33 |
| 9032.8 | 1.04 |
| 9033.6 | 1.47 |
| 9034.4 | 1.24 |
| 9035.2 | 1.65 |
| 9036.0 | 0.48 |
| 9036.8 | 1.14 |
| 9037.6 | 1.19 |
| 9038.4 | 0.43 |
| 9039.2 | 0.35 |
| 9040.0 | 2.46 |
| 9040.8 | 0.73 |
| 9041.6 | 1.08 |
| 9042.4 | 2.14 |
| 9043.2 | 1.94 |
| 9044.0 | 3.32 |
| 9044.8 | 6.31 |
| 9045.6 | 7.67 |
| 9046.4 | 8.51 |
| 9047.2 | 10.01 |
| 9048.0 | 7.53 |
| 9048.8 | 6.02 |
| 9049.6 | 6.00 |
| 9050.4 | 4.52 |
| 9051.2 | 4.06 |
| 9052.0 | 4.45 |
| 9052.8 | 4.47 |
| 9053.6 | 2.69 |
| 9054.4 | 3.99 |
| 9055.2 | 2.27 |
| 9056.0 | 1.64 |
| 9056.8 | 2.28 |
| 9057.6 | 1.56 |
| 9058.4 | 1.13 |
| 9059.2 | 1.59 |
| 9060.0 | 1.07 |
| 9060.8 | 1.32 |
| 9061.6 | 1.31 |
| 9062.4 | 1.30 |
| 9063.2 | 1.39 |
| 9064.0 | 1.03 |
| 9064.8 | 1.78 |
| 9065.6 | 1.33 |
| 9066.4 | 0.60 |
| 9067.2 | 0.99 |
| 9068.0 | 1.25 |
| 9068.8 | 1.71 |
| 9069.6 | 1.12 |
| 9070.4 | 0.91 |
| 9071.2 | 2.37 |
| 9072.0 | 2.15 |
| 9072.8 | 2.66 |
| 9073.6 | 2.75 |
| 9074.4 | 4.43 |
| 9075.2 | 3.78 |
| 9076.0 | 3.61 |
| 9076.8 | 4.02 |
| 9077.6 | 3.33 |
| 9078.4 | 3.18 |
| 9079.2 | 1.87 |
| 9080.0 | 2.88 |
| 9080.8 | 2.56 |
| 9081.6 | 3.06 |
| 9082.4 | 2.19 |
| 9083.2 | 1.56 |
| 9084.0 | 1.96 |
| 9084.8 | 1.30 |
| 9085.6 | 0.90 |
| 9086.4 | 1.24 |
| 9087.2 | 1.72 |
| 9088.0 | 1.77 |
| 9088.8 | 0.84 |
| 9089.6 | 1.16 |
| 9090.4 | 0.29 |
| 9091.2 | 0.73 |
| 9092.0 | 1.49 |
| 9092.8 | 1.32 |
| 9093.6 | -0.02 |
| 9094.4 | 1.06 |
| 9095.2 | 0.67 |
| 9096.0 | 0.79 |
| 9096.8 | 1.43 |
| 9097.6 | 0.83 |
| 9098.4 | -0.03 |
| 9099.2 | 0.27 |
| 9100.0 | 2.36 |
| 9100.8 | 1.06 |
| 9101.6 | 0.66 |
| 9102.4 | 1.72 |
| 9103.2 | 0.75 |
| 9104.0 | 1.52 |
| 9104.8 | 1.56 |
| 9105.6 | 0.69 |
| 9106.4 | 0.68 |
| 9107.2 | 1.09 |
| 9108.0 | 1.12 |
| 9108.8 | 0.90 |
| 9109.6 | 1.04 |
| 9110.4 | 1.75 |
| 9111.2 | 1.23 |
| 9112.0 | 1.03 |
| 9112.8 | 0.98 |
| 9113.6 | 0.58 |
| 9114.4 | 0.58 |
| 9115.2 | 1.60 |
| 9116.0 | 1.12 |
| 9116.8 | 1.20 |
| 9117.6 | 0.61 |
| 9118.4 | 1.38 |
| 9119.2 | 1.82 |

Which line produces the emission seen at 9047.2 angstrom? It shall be Halpha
